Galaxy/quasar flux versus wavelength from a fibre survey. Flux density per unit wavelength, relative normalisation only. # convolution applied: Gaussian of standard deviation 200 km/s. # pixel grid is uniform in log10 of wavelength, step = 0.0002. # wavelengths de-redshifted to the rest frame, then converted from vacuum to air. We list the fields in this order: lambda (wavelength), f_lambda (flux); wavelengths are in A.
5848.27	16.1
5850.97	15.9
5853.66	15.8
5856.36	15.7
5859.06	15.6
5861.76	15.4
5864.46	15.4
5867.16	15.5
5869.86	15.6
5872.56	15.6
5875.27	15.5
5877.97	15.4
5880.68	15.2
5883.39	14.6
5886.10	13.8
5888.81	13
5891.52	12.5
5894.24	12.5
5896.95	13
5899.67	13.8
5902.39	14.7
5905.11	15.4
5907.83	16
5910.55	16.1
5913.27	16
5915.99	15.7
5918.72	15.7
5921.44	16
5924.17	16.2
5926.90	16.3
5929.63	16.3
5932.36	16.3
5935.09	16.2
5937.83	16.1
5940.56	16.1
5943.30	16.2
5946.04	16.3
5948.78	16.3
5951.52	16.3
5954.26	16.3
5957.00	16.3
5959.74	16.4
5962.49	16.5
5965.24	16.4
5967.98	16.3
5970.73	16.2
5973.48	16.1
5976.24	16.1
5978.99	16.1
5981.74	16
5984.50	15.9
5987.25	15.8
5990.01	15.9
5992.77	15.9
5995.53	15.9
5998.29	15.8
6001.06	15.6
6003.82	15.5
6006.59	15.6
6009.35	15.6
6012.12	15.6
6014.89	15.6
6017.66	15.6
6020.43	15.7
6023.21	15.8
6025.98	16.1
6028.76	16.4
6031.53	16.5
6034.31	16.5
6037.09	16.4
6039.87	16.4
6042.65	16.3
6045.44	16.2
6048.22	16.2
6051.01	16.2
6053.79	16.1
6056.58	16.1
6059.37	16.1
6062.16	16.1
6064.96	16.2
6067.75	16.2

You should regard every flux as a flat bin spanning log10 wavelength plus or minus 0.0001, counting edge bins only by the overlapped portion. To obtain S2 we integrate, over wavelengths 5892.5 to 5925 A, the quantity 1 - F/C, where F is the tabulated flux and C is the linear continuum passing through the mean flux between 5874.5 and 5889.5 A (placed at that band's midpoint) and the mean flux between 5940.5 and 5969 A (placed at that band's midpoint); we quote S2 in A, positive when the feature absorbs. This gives 0.5 A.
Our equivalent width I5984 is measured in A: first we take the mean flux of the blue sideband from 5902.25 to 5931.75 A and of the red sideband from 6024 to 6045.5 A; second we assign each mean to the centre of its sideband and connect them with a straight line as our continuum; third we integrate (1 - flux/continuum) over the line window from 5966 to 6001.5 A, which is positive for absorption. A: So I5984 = 0.4 A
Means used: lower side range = 15.9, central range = 16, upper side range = 16.3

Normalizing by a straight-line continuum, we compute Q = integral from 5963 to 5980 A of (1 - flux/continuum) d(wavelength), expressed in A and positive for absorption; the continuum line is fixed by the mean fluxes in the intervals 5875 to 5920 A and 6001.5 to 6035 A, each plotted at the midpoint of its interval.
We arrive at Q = -0.93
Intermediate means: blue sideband 14.6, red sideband 15.9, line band 16.2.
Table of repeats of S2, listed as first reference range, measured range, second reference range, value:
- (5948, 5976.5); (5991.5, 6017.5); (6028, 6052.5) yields 1.04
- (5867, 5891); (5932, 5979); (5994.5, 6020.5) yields -2.92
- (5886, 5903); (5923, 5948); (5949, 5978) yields -1.97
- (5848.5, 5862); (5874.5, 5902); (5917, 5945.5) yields 3.42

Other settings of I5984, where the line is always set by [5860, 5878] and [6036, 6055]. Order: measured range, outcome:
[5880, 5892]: 1.3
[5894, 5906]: 1.3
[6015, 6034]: 0.2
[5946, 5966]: -0.6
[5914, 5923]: -0.1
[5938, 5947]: -0.2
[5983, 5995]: 0.1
